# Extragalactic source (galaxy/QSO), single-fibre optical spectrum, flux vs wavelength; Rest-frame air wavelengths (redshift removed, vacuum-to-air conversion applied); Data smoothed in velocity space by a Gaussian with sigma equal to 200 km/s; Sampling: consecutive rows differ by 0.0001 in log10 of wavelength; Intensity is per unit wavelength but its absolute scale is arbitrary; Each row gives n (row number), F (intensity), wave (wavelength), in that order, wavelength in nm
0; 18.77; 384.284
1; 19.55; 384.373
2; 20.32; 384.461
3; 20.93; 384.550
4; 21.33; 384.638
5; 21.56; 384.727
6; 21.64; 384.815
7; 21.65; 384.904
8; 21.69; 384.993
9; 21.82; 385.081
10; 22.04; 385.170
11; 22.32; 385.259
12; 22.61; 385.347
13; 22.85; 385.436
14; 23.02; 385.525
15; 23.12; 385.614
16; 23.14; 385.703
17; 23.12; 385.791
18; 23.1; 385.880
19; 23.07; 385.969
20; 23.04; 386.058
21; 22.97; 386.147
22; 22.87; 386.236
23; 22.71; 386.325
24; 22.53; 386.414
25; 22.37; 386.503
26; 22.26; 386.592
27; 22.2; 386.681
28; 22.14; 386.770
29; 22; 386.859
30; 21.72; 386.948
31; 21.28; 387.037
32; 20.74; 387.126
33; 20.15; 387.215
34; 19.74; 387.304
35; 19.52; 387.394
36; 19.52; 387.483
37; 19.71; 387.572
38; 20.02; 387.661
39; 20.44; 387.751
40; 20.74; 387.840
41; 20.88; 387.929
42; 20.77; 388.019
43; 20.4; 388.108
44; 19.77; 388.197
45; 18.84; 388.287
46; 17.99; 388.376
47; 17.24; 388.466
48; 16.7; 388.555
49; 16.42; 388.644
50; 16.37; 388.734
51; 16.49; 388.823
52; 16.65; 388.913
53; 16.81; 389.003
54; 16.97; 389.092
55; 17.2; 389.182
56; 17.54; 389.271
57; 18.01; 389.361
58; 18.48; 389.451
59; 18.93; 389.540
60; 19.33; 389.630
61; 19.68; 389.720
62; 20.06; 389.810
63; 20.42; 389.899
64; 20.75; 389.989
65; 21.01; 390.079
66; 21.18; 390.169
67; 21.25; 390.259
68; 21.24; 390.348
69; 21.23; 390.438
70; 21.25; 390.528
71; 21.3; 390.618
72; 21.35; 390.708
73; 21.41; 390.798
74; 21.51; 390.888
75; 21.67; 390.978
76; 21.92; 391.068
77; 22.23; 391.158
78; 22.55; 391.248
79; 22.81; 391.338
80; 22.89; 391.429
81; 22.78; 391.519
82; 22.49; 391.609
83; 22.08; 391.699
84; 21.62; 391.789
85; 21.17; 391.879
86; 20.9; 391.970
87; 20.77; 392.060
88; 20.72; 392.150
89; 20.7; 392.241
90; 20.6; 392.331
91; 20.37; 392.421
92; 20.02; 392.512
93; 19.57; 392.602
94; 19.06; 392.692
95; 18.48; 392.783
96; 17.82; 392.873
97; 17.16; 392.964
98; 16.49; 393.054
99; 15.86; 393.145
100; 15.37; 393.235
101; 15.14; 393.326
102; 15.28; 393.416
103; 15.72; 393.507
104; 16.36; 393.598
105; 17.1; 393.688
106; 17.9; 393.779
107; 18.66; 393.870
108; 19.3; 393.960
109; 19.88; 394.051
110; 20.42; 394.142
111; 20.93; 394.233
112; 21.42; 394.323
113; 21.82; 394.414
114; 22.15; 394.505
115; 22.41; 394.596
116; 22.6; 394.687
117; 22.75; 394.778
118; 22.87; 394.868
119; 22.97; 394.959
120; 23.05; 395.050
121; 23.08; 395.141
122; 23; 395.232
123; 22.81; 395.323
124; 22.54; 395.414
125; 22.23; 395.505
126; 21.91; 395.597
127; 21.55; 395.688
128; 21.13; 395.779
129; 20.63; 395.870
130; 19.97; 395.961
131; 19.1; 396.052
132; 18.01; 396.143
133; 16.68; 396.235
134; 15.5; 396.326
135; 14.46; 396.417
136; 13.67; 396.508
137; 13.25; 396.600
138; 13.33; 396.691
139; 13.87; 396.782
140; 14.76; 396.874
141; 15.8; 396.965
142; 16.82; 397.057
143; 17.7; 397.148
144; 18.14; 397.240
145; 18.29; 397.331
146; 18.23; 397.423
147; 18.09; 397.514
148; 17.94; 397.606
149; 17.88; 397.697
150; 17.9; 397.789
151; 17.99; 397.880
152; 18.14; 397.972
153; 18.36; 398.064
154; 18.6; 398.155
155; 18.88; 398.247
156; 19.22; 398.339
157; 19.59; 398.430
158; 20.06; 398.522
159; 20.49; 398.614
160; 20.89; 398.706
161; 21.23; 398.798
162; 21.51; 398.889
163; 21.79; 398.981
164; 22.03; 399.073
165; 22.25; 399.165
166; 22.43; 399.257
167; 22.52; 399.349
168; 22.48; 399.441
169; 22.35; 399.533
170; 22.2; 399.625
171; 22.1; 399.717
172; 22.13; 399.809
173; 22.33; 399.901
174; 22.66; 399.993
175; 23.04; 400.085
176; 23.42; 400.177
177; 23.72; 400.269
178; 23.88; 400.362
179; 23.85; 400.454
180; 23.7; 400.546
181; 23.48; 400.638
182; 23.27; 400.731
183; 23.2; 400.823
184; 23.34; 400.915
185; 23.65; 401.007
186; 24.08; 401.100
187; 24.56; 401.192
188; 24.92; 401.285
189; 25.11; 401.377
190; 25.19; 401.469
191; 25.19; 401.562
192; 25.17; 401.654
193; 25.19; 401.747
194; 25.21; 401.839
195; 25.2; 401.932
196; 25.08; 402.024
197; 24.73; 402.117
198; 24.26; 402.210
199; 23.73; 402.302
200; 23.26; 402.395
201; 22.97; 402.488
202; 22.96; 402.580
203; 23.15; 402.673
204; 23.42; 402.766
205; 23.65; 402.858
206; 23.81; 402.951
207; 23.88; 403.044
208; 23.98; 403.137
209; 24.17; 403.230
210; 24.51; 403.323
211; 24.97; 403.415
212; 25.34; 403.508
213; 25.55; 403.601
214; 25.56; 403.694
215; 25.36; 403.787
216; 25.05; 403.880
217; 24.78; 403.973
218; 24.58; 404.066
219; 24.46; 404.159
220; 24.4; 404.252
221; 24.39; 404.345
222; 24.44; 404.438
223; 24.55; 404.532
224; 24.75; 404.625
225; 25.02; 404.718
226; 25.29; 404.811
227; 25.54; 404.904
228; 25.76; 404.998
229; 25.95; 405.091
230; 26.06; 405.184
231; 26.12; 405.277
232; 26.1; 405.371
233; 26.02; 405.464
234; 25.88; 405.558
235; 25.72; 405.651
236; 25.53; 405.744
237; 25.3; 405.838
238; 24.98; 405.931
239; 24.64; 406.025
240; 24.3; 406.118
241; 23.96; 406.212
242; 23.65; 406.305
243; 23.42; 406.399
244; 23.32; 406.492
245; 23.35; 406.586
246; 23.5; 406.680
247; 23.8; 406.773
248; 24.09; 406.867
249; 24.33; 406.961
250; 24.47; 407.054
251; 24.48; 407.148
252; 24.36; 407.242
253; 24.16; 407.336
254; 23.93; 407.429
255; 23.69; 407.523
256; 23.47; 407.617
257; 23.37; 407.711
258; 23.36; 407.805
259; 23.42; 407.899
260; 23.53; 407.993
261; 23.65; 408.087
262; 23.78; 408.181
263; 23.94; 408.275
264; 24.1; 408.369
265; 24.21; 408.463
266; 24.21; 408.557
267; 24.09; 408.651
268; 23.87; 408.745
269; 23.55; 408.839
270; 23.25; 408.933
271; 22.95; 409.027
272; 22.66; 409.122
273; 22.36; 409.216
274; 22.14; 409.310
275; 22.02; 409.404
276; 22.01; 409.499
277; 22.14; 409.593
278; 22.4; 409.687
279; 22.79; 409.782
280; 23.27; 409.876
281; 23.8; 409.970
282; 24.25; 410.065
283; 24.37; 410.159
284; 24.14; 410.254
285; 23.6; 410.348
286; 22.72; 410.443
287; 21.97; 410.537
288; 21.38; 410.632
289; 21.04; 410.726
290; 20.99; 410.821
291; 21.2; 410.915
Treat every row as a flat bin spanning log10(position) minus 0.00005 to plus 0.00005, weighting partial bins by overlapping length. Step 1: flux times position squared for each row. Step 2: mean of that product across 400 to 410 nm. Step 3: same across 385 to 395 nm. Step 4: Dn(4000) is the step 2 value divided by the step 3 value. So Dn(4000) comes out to 1.3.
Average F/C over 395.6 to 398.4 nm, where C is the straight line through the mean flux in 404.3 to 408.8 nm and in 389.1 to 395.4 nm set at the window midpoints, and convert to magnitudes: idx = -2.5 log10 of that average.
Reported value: 0.23 mag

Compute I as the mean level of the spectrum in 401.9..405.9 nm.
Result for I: 24.8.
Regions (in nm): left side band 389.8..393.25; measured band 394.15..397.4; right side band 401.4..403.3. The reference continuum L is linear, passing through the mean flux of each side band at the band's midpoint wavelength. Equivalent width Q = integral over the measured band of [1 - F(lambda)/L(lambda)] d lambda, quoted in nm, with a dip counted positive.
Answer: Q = 0.37 nm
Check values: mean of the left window 20.6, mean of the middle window 19.5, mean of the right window 24.2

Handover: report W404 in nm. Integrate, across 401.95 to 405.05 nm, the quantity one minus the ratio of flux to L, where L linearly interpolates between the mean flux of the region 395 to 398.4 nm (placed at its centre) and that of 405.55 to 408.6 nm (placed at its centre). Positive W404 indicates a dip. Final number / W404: -0.325 nm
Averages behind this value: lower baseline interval 18.5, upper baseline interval 24.1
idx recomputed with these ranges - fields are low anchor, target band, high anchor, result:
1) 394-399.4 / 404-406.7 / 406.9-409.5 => -0.10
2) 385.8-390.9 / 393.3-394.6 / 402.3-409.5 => 0.14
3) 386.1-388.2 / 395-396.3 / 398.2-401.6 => 0.06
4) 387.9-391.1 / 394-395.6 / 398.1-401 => -0.07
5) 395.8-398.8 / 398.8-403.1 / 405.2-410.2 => -0.18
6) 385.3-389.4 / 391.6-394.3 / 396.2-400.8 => 0.06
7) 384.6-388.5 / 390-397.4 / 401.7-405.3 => 0.16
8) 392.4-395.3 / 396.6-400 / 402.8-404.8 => 0.13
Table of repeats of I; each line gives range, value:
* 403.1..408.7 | 24.5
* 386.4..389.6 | 19.4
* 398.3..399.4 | 21.2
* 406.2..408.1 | 23.8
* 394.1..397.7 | 19.4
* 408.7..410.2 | 23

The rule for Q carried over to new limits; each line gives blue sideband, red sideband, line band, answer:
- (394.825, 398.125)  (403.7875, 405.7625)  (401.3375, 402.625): -0.08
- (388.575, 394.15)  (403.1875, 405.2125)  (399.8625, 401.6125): -0.02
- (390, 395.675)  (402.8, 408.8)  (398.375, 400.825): 0.04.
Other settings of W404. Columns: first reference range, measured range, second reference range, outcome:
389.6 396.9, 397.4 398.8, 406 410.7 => 0.14 nm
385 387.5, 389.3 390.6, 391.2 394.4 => 0.03 nm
